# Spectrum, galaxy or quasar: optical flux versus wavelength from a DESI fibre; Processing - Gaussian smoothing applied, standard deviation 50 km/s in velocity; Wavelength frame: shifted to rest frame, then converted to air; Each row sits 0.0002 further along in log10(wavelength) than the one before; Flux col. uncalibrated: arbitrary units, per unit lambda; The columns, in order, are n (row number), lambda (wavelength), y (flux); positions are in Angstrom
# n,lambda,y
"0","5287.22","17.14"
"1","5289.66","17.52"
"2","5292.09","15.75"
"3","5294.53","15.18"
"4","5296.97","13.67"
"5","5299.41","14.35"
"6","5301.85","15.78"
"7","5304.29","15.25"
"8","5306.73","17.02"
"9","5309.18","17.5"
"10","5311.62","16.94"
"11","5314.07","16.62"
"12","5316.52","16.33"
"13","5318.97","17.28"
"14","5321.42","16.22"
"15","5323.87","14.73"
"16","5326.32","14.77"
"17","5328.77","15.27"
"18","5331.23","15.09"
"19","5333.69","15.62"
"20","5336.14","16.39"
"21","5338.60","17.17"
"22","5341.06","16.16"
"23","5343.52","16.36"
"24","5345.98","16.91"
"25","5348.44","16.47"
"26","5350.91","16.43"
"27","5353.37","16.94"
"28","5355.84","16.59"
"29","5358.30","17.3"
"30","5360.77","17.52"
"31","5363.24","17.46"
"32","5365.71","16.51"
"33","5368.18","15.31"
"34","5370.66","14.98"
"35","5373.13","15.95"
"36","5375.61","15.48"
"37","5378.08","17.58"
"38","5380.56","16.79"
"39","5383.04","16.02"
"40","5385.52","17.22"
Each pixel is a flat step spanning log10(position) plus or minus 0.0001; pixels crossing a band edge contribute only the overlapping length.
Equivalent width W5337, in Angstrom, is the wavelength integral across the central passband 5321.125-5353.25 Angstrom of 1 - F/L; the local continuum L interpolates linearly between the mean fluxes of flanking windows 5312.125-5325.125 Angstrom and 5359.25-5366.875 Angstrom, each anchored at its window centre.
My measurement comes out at 1.3 Angstrom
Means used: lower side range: 16.3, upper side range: 17.2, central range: 16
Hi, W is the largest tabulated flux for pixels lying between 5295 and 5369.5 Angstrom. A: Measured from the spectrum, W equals 17.52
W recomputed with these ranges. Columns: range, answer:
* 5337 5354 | 17.17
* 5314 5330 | 17.28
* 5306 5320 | 17.5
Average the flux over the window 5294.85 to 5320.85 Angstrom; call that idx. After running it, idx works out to 16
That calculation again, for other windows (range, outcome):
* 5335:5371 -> 16.6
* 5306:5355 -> 16.3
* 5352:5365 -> 17.1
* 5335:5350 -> 16.6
